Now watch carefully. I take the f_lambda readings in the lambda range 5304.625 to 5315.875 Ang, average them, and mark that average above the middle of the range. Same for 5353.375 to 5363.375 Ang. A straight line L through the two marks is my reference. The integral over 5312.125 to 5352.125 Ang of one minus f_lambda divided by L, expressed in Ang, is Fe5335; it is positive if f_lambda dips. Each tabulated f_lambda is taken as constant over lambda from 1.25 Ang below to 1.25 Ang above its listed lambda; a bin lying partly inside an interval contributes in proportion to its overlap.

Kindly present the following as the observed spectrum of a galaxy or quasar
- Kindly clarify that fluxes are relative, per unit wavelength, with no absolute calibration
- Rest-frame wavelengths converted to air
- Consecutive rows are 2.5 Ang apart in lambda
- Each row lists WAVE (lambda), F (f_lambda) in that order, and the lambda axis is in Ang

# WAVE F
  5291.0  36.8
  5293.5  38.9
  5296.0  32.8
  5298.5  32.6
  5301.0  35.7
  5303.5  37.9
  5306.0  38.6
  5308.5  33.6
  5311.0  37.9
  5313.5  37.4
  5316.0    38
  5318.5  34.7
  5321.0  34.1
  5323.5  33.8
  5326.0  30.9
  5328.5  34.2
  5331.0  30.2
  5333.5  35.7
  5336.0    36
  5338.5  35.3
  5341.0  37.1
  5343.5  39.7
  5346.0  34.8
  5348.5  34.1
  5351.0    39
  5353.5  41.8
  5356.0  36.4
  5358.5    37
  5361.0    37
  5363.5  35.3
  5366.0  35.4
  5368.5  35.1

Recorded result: 2.0 Ang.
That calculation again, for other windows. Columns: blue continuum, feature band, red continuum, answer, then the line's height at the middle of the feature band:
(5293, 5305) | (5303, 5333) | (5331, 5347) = 0.53 Ang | 35.7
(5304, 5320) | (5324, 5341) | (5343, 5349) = 1.09 Ang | 36.3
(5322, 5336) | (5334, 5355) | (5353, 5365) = -1.11 Ang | 35.3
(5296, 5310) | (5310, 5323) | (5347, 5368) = -0.15 Ang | 35.8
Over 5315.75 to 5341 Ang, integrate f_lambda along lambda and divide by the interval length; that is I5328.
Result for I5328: 34.3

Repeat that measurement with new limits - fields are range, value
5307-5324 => 35.8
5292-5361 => 35.9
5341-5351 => 36.7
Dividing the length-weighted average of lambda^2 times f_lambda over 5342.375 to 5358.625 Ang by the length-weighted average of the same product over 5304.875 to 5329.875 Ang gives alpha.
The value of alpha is 1.1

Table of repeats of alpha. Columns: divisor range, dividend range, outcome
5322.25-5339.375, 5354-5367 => 1.10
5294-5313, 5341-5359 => 1.07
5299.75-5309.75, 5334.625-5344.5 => 1.03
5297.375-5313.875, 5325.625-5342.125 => 0.96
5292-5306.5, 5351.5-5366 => 1.06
